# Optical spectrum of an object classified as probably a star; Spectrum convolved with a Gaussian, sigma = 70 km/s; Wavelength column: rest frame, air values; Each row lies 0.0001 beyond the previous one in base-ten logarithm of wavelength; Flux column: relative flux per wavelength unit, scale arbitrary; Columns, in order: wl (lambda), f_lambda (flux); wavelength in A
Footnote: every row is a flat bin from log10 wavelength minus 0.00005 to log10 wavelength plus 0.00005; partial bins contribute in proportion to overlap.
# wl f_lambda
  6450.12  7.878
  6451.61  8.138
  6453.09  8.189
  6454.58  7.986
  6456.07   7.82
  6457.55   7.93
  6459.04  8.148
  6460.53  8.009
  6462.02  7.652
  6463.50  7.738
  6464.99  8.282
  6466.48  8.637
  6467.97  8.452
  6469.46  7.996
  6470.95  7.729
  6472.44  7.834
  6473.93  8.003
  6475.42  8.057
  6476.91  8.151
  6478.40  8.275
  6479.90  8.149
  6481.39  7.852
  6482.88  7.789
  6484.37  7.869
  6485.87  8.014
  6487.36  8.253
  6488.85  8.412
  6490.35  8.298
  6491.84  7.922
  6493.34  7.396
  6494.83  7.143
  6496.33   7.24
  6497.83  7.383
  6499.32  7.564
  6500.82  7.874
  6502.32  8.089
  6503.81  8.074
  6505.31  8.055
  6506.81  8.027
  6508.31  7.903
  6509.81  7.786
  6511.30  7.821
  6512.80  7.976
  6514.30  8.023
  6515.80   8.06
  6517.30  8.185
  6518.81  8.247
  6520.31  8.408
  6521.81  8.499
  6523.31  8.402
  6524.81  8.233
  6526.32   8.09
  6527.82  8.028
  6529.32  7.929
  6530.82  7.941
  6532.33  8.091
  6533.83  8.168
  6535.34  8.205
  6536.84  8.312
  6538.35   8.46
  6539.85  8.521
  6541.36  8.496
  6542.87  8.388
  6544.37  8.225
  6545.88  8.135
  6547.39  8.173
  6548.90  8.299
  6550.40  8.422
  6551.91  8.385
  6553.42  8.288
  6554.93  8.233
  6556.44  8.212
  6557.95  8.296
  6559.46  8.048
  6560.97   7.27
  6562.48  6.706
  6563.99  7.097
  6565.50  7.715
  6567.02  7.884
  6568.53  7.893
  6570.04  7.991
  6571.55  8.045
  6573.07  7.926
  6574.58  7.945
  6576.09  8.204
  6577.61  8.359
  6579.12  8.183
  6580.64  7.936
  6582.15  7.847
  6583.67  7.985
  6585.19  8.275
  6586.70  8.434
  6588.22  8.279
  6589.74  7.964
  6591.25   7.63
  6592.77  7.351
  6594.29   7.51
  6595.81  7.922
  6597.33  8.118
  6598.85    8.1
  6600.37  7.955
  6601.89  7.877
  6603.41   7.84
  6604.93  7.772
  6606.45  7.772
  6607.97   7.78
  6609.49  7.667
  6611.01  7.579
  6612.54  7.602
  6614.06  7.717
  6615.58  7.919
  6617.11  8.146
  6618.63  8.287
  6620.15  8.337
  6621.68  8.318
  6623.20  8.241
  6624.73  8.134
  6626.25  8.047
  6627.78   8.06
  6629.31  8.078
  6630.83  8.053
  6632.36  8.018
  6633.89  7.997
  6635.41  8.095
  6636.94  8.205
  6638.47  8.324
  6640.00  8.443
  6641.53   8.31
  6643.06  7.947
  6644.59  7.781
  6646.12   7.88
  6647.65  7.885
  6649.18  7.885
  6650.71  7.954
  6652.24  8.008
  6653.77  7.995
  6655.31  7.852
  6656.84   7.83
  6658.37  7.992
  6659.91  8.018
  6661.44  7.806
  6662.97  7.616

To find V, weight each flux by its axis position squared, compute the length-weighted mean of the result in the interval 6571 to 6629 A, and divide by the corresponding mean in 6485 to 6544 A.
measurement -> 1.0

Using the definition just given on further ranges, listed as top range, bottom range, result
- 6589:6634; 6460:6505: 1.04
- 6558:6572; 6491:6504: 1.03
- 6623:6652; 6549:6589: 1.03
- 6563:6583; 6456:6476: 1.02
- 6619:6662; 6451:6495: 1.06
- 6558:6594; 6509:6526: 0.98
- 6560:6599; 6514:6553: 0.97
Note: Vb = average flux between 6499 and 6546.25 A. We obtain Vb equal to 8.14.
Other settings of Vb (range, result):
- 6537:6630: 8.01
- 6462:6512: 7.94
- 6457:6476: 8.04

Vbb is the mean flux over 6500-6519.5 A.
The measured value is 8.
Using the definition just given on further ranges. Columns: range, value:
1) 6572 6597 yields 7.99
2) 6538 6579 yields 8.06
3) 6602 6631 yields 7.96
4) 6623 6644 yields 8.13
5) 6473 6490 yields 8.08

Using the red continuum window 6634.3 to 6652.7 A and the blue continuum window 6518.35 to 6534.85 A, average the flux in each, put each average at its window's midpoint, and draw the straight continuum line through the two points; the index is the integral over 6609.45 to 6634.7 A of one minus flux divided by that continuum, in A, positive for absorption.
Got 0.2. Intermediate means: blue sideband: 8.19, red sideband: 8.06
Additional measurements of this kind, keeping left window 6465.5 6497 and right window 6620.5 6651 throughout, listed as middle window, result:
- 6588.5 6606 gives 0.5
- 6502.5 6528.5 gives -0.3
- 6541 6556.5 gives -0.5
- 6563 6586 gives 0.3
